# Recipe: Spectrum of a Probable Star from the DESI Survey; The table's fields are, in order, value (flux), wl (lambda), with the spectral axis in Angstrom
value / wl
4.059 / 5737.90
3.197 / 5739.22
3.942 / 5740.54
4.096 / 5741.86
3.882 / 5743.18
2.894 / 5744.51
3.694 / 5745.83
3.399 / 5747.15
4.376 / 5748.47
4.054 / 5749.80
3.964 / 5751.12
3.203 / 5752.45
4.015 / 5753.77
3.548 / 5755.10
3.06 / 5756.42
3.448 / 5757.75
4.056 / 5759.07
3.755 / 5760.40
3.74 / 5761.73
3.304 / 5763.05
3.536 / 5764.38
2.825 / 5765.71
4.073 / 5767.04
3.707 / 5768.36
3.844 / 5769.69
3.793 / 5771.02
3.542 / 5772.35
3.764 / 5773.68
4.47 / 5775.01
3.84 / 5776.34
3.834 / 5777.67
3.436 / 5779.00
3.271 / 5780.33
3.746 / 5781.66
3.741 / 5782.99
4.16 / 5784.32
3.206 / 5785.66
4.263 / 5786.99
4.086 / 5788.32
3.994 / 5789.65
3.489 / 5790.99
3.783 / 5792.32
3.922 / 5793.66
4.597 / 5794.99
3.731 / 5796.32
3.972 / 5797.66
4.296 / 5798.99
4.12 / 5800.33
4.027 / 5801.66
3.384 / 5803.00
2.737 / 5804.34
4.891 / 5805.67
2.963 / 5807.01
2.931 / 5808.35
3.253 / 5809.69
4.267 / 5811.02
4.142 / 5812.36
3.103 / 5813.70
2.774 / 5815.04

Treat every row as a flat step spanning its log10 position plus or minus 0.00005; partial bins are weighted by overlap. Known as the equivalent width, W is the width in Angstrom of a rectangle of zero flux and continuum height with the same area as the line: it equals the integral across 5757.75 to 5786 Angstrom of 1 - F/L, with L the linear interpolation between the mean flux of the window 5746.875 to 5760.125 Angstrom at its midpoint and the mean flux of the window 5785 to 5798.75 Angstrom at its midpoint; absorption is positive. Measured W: 0.88 Angstrom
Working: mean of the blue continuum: 3.72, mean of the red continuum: 3.92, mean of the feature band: 3.7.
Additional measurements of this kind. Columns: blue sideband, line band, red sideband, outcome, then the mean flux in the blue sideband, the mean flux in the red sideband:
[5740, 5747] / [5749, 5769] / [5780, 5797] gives 0.61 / 3.68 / 3.86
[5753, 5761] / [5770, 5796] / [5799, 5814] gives -1.32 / 3.64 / 3.66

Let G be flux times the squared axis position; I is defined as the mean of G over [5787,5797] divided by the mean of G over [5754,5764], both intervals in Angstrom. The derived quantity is 1.1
